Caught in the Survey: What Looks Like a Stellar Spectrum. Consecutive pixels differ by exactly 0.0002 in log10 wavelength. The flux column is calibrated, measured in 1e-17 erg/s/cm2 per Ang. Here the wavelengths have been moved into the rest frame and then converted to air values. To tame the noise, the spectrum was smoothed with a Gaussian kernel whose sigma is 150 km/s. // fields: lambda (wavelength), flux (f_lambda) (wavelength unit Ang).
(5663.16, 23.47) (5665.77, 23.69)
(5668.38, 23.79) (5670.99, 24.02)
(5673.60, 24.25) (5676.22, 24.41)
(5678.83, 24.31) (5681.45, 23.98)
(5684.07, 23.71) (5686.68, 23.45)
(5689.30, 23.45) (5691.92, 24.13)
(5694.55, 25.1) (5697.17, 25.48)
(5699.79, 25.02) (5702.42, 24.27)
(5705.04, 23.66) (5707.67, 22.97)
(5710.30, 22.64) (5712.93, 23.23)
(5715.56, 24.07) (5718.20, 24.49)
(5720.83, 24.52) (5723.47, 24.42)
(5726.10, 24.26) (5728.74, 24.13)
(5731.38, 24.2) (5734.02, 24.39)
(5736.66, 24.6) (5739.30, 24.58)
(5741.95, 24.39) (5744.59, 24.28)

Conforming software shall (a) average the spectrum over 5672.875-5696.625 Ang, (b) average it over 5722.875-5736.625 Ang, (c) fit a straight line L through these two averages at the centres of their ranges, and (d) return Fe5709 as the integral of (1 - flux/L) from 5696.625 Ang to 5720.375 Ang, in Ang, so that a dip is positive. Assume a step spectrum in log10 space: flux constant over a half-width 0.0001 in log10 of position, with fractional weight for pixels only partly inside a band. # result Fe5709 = 0.3 Ang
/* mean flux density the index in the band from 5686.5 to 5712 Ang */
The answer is 24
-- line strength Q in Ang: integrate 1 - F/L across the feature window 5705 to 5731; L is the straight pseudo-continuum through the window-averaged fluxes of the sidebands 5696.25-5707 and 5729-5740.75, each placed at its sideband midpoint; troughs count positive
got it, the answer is 0.6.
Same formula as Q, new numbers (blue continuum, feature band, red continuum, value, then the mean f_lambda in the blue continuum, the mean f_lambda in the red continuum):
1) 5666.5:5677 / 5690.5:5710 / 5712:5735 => -0.11 Ang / 24.1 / 24.2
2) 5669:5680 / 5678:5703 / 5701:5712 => -0.51 Ang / 24.2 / 23.4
